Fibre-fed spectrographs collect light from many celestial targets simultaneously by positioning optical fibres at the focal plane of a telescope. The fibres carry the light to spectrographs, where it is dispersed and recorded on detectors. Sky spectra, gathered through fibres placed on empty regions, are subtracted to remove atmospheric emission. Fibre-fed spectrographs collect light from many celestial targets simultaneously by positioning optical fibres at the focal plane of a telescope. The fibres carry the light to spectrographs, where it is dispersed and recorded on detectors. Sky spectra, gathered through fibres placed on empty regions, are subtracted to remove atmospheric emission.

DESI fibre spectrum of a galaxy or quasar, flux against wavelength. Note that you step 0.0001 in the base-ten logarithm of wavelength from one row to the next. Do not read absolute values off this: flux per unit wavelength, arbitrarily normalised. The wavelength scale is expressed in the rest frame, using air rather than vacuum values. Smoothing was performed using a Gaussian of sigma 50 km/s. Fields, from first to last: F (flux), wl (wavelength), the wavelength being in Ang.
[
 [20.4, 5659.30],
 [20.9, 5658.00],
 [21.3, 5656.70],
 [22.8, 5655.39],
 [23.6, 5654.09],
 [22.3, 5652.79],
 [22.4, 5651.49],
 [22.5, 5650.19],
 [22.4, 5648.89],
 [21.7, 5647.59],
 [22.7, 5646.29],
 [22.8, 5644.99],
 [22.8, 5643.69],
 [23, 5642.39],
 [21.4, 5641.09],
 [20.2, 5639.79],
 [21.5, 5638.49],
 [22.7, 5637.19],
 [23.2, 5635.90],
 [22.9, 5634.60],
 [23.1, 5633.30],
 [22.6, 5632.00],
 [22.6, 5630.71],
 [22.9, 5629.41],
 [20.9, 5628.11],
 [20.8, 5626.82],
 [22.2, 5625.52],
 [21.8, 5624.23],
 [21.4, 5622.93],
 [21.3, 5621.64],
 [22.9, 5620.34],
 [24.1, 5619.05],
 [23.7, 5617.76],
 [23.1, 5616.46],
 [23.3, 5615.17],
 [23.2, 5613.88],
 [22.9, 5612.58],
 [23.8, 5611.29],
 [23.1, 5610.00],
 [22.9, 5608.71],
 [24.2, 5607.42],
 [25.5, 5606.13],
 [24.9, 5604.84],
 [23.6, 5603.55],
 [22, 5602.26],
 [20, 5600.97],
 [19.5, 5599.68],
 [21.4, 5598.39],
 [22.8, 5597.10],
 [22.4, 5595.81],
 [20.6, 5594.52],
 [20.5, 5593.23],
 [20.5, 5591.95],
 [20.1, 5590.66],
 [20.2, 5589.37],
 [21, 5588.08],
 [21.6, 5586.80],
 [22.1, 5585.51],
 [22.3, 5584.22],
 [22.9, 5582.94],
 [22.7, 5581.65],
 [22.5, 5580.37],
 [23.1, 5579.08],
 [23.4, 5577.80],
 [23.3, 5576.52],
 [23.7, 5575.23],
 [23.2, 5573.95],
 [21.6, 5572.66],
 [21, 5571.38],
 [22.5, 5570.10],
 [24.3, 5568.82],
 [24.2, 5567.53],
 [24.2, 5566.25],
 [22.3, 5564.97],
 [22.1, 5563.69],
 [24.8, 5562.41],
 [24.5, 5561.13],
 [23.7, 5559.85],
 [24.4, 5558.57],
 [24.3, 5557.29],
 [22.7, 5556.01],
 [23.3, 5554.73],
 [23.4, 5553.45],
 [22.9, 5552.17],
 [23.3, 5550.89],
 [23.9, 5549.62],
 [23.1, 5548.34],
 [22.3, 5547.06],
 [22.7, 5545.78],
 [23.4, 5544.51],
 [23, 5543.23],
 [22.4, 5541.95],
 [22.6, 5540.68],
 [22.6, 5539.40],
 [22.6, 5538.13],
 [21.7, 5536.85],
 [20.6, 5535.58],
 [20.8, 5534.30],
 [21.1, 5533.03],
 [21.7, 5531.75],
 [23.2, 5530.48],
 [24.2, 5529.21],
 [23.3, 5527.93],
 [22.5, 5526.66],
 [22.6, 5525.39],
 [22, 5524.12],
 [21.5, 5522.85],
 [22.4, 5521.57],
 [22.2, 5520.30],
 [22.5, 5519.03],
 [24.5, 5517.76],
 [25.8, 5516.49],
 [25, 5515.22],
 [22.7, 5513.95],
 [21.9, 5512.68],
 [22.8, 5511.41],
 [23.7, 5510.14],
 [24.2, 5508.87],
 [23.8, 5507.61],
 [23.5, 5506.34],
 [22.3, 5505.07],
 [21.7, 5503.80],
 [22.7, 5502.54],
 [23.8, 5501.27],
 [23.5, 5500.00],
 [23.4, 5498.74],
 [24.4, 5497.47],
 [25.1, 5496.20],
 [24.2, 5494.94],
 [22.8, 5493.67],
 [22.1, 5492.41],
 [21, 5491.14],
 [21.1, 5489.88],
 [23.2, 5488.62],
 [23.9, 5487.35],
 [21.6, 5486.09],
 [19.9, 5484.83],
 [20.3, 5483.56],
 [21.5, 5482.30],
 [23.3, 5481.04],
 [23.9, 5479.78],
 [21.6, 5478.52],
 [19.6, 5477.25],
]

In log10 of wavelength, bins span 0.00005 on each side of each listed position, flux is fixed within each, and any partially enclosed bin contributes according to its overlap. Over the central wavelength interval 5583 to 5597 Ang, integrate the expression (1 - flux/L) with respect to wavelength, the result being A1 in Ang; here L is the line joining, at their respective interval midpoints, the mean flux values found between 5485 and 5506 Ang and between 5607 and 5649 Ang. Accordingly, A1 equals 0.8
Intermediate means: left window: 22.9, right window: 22.5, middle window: 21.3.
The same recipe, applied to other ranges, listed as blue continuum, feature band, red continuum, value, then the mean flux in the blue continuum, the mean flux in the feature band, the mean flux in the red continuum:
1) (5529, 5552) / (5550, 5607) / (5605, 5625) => 0.5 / 22.5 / 22.6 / 23.2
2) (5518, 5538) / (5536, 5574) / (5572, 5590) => -1.3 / 22.2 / 23.1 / 22.4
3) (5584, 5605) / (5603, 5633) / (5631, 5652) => -1.5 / 21.4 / 22.9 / 22.4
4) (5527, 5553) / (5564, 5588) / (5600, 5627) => -0.1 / 22.6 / 22.8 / 22.9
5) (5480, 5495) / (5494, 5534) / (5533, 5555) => -1.5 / 22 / 23.1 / 22.6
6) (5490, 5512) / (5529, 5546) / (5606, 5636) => 0.6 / 23.2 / 22.3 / 22.8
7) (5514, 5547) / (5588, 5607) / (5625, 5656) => 0.6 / 22.7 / 21.7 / 22.3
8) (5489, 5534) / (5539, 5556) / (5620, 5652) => -0.2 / 23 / 23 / 22.2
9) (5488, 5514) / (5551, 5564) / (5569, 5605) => -0.8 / 23.1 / 23.6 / 22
